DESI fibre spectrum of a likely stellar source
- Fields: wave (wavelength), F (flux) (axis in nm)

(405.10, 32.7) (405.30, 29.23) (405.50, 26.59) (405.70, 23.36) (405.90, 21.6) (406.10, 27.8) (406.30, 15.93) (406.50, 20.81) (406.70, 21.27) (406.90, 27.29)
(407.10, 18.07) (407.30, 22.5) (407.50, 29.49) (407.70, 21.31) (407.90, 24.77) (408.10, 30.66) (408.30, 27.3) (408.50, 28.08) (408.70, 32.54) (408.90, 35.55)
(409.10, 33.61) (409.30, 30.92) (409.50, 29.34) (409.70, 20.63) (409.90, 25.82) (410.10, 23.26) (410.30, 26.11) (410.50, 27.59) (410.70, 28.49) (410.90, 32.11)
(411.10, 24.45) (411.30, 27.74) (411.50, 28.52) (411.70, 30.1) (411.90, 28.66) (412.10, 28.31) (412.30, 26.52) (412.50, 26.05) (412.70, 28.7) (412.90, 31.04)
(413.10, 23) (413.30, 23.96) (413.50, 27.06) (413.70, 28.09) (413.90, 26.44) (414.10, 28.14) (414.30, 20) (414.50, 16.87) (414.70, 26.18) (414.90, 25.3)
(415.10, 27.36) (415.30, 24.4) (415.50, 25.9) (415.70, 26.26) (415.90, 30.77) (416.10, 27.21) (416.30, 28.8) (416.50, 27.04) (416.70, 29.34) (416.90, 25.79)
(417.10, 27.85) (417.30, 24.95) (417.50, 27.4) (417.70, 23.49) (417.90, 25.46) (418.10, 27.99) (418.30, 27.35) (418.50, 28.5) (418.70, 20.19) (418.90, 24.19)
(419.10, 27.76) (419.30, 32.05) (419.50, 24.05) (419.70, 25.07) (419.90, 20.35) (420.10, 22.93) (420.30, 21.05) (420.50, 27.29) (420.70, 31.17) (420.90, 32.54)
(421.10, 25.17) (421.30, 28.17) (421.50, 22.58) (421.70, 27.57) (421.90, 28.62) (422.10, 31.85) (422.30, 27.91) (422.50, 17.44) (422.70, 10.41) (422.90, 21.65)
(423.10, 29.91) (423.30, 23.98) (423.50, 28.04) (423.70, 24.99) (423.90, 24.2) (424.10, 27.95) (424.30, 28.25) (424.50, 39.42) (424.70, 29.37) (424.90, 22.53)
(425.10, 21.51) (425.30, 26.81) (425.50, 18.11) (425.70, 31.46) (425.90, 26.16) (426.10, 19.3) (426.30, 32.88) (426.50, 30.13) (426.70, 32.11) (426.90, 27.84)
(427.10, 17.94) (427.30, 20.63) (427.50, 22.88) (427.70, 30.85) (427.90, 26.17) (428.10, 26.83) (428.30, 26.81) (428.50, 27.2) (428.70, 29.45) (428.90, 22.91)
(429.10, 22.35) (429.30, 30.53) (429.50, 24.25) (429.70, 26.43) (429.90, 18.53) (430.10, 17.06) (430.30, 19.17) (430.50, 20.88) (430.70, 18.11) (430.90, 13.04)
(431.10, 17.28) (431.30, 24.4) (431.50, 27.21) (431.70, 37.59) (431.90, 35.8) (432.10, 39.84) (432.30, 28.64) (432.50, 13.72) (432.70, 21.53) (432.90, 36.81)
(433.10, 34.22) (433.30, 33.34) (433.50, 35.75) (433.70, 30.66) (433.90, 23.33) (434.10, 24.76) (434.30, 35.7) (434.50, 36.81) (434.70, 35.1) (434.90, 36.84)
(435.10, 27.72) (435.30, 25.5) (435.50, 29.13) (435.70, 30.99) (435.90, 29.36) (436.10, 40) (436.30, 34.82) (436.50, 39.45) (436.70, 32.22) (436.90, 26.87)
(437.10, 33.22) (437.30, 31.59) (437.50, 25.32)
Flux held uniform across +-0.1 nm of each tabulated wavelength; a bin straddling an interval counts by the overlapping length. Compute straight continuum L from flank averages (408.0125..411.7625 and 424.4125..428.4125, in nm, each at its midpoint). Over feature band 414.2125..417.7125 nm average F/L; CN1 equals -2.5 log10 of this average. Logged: 0.08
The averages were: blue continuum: 28.5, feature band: 25.9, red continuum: 26.4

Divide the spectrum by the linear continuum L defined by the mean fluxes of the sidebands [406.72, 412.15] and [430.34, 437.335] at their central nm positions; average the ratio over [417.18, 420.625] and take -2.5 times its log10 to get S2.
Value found 0.119 mag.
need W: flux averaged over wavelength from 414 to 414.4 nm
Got 24.1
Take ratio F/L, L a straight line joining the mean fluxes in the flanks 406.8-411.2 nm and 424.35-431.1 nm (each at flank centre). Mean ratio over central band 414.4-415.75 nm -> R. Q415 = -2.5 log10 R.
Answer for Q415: 0.08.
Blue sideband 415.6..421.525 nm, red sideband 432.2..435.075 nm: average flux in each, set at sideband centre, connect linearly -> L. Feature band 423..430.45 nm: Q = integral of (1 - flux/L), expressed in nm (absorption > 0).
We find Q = 0.73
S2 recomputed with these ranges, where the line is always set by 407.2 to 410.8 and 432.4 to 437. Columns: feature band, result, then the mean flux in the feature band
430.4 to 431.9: 0.286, 23.5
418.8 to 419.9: 0.118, 26.1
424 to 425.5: 0.092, 27.3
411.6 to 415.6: 0.086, 26.1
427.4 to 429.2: 0.157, 26.2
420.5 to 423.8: 0.142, 25.8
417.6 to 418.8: 0.135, 25.5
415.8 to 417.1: 0.020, 28.1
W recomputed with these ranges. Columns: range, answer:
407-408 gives 23.2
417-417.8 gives 25.9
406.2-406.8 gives 19.3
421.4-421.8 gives 25.1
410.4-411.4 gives 28.1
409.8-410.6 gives 25.7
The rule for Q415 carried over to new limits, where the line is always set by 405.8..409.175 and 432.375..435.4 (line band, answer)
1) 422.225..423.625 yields 0.24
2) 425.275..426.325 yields 0.14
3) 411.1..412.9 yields -0.06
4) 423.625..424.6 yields -0.02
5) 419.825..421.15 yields 0.08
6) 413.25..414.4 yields 0.05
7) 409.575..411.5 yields -0.01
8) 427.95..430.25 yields 0.19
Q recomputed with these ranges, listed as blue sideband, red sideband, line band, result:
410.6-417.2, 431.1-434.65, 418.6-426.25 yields 0.746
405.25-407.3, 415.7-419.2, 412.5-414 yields -0.091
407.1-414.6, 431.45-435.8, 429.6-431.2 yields 0.611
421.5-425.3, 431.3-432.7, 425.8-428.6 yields 0.115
